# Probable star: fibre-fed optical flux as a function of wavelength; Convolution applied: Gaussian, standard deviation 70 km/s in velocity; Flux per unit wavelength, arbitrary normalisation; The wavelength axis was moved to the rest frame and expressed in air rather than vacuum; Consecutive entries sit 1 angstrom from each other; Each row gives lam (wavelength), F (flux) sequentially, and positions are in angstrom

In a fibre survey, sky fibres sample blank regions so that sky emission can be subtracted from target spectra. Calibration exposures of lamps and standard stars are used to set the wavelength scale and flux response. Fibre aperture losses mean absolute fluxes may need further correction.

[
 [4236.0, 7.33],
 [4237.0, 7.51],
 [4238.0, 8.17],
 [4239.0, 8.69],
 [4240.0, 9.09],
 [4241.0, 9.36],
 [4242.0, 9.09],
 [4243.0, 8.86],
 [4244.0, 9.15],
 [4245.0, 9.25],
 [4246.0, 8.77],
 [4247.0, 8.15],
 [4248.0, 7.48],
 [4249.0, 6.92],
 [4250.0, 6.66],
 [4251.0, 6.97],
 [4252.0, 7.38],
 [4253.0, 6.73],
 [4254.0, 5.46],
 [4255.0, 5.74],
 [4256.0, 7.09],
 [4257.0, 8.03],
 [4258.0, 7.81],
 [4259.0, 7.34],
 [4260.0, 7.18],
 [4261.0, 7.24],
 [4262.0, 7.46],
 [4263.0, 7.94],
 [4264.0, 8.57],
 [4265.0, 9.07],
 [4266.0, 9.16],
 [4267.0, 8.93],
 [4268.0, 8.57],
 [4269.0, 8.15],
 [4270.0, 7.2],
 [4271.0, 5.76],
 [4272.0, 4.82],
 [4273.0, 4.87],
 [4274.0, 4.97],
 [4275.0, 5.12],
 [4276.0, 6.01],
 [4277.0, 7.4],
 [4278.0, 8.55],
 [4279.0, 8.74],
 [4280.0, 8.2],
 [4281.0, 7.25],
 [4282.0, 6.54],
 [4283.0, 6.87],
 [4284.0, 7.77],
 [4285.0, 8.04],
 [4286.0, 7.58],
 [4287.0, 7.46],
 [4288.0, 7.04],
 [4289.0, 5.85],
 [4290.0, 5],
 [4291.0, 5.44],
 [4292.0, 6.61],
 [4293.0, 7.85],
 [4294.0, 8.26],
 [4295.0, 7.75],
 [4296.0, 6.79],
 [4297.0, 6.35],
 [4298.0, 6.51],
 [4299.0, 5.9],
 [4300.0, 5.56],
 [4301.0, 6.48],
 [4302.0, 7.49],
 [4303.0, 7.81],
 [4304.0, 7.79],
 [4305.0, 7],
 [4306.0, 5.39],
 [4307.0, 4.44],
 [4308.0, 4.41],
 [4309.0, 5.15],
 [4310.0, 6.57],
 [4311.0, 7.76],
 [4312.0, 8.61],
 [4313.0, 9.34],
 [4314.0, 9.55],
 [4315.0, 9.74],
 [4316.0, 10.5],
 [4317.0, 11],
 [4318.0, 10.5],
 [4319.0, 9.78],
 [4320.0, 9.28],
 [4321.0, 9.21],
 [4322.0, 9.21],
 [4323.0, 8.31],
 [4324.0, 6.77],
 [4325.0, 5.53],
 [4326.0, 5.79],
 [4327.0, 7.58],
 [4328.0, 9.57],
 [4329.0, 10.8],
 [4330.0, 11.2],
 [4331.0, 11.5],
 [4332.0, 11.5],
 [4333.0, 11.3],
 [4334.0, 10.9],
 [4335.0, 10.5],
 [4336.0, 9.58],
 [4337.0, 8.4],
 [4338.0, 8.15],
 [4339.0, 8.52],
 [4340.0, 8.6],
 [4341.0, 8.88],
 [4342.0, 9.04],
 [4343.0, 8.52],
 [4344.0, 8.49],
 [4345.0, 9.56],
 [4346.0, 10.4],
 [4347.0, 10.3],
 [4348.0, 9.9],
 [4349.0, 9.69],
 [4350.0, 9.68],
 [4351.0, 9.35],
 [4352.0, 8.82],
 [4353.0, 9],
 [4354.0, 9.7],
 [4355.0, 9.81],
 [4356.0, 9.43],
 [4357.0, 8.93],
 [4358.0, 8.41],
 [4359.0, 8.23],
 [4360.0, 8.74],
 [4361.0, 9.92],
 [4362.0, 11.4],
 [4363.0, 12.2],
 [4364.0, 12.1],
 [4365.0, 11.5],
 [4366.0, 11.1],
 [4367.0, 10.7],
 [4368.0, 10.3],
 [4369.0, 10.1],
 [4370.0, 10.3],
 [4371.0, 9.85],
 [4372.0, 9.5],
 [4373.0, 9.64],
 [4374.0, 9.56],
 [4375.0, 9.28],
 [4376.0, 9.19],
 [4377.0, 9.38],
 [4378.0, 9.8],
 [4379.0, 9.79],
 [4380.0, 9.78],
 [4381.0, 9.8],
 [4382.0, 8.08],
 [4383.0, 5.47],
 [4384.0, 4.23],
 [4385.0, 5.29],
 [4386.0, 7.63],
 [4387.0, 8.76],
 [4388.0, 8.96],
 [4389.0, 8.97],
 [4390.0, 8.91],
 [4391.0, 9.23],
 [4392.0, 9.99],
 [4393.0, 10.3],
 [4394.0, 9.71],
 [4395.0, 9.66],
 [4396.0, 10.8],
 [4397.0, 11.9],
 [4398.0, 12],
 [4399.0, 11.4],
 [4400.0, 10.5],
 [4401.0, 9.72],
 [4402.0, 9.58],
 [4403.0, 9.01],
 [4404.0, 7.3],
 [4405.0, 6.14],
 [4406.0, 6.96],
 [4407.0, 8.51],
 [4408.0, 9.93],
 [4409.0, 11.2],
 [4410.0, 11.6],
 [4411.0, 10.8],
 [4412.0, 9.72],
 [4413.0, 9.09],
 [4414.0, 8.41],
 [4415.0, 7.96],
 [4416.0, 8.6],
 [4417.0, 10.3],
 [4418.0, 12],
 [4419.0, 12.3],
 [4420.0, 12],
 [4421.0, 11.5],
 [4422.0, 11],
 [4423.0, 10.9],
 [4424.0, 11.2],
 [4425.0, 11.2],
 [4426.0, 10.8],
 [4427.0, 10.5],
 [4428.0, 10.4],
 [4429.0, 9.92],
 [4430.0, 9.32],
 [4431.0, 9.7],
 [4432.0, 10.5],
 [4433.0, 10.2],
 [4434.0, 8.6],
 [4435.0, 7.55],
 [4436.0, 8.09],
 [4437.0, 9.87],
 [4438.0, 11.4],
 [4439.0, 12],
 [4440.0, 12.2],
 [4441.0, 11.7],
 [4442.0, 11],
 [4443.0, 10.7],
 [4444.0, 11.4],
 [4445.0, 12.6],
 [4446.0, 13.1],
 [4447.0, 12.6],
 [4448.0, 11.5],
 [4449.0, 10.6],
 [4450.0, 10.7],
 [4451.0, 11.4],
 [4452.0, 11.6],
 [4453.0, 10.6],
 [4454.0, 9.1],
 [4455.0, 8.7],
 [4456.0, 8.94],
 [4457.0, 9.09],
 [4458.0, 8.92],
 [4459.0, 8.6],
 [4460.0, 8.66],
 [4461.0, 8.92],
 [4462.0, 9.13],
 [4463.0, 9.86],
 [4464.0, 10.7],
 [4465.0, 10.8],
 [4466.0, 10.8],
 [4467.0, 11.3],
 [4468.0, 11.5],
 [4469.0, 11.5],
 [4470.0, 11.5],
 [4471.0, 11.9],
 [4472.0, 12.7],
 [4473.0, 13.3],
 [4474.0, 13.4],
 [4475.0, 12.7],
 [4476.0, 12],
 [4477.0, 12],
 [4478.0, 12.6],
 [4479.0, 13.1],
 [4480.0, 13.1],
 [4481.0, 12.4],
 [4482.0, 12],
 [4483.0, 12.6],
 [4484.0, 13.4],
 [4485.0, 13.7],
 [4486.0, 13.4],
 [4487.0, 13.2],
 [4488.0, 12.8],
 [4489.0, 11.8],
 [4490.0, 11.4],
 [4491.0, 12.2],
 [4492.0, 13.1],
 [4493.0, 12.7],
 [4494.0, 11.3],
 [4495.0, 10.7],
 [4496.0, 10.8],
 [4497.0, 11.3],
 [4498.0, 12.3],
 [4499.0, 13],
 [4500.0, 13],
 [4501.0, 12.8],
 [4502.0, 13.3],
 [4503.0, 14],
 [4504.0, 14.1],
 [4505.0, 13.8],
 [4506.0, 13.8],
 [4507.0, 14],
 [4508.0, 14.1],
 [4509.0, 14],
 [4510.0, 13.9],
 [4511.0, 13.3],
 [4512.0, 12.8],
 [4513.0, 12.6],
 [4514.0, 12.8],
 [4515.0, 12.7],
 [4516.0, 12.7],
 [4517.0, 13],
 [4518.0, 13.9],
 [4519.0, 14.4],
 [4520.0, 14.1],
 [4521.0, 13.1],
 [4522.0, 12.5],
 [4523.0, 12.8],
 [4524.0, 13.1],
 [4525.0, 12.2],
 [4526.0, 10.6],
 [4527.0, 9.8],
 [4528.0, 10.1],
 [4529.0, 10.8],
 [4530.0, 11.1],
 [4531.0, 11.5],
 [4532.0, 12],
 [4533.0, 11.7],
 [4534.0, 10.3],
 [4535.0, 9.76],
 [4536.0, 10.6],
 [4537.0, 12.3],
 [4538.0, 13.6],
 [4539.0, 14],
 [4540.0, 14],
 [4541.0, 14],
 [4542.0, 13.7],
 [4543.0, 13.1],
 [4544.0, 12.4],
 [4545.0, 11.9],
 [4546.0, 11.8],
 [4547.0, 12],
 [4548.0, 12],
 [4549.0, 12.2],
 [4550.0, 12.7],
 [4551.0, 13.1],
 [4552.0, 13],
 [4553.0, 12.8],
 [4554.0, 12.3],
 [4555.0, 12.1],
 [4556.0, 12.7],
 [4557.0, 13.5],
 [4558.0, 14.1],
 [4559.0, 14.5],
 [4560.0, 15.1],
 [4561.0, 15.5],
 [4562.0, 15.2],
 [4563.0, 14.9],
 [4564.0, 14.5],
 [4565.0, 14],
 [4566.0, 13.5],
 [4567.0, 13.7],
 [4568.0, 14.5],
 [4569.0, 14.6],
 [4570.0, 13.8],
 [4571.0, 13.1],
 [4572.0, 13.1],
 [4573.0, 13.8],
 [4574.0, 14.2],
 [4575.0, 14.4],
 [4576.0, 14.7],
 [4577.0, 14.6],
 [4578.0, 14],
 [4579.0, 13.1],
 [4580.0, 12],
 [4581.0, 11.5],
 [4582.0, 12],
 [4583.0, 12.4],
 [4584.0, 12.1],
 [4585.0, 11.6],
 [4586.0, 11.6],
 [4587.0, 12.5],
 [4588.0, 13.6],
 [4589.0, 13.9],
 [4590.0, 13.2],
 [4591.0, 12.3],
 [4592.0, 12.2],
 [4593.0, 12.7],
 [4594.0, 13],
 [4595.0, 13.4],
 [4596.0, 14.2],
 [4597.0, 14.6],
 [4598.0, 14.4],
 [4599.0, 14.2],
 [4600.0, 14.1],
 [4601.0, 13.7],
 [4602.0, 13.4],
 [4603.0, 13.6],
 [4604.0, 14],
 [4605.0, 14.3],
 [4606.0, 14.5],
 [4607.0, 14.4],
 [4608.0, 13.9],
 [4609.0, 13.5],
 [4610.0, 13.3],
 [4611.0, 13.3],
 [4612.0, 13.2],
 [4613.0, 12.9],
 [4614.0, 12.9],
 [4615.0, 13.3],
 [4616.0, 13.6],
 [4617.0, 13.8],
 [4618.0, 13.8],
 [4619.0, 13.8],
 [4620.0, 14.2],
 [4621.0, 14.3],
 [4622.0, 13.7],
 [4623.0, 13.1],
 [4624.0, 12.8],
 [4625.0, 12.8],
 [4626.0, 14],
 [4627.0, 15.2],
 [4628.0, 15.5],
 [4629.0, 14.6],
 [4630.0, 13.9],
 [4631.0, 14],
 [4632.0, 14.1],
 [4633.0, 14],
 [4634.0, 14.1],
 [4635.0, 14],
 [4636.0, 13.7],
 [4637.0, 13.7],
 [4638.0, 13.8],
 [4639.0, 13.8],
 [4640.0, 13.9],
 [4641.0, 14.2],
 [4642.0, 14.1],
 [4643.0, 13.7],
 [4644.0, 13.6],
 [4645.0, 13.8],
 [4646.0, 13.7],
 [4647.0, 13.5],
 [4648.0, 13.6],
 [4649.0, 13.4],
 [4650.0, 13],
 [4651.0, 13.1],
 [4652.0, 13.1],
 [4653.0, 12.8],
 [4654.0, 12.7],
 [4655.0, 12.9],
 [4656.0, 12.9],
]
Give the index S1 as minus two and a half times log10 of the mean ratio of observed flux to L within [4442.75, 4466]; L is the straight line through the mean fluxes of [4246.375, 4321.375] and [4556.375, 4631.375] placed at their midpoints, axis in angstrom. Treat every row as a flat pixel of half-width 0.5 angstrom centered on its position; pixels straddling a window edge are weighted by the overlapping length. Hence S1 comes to 0.05 mag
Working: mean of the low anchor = 7.33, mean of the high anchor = 13.7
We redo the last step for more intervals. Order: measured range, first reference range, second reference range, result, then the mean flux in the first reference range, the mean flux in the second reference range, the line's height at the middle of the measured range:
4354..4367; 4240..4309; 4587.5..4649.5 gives -0.15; 7.17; 13.7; 8.81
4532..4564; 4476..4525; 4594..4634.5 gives 0.03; 12.9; 13.8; 13.3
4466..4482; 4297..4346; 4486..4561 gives -0.06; 8.42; 12.7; 11.6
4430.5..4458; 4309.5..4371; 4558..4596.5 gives 0.07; 9.51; 13.5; 11.3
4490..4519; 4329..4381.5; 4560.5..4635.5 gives -0.06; 9.82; 13.7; 12.2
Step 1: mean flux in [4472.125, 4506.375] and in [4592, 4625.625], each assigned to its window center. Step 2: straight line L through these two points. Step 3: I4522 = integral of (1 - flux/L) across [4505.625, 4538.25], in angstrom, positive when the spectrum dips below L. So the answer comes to 1.3 angstrom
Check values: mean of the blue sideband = 12.7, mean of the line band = 12.4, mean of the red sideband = 13.6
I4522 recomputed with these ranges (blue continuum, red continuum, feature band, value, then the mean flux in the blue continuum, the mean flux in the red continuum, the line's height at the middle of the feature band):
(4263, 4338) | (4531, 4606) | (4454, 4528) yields -2.93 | 7.8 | 13.2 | 11.6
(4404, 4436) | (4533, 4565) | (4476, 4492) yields -1.68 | 9.89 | 13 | 11.4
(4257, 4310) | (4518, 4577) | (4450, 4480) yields 0.54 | 6.96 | 13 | 11.1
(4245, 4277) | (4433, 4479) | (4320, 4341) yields -1.60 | 7.18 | 10.9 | 8.49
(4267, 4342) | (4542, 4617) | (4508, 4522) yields -1.46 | 7.79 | 13.4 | 12.1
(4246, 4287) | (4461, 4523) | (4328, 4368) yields -3.06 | 7.26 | 12.5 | 9.17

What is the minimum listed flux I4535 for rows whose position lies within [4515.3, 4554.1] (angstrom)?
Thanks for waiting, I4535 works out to 9.76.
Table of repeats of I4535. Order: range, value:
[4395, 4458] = 6.14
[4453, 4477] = 8.6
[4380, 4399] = 4.23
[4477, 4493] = 11.4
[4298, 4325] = 4.41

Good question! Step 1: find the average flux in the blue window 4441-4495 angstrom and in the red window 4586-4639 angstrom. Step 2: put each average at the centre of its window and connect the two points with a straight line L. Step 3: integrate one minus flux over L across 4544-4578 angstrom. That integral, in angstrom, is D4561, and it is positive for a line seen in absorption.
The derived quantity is -1.72 angstrom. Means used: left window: 11.5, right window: 13.7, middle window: 13.6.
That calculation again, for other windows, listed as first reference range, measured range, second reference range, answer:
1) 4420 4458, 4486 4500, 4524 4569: -0.6 angstrom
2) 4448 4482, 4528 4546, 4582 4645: 0.2 angstrom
